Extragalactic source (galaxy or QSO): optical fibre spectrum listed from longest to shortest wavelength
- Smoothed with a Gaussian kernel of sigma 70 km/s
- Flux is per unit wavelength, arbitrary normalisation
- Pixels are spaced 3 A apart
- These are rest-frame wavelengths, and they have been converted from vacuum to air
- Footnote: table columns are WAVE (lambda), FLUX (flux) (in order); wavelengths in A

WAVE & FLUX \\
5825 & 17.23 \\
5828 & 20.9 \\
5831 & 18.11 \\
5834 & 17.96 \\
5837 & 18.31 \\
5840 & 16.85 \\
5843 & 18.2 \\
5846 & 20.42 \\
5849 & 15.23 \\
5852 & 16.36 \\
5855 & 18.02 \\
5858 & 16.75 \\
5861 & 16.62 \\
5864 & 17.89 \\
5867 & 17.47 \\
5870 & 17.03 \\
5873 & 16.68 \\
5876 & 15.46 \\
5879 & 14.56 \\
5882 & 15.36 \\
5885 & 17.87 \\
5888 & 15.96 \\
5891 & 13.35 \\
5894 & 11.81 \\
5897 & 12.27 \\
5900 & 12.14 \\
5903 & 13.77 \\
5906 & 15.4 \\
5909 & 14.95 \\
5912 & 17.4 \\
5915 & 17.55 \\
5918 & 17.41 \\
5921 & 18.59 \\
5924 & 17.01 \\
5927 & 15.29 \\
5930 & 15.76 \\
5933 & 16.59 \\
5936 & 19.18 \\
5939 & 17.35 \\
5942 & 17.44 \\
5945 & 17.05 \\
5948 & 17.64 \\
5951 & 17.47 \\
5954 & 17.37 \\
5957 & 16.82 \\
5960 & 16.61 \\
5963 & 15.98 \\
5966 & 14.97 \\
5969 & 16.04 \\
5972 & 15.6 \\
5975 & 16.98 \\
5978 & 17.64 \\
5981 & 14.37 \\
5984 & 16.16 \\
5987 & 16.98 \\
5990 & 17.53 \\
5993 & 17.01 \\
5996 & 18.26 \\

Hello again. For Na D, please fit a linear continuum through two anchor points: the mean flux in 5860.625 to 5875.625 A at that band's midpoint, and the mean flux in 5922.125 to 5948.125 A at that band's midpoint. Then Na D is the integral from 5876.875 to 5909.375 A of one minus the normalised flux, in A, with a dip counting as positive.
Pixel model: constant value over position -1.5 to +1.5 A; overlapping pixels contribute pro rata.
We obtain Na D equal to 5.2 A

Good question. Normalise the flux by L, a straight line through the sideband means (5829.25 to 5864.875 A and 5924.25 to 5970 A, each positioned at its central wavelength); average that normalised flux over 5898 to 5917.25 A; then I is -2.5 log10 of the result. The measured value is 0.13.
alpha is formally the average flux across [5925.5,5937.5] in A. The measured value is 16.7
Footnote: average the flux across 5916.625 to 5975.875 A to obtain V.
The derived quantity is 16.9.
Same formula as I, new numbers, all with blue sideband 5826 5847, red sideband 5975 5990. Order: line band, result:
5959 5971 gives 0.06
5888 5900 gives 0.35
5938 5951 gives -0.02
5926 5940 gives 0.02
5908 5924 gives 0.01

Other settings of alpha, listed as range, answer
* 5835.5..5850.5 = 17.8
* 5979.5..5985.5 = 15.3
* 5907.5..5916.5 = 16.6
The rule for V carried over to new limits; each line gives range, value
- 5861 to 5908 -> 15.2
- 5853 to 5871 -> 17.3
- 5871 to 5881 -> 15.6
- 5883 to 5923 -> 15.3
